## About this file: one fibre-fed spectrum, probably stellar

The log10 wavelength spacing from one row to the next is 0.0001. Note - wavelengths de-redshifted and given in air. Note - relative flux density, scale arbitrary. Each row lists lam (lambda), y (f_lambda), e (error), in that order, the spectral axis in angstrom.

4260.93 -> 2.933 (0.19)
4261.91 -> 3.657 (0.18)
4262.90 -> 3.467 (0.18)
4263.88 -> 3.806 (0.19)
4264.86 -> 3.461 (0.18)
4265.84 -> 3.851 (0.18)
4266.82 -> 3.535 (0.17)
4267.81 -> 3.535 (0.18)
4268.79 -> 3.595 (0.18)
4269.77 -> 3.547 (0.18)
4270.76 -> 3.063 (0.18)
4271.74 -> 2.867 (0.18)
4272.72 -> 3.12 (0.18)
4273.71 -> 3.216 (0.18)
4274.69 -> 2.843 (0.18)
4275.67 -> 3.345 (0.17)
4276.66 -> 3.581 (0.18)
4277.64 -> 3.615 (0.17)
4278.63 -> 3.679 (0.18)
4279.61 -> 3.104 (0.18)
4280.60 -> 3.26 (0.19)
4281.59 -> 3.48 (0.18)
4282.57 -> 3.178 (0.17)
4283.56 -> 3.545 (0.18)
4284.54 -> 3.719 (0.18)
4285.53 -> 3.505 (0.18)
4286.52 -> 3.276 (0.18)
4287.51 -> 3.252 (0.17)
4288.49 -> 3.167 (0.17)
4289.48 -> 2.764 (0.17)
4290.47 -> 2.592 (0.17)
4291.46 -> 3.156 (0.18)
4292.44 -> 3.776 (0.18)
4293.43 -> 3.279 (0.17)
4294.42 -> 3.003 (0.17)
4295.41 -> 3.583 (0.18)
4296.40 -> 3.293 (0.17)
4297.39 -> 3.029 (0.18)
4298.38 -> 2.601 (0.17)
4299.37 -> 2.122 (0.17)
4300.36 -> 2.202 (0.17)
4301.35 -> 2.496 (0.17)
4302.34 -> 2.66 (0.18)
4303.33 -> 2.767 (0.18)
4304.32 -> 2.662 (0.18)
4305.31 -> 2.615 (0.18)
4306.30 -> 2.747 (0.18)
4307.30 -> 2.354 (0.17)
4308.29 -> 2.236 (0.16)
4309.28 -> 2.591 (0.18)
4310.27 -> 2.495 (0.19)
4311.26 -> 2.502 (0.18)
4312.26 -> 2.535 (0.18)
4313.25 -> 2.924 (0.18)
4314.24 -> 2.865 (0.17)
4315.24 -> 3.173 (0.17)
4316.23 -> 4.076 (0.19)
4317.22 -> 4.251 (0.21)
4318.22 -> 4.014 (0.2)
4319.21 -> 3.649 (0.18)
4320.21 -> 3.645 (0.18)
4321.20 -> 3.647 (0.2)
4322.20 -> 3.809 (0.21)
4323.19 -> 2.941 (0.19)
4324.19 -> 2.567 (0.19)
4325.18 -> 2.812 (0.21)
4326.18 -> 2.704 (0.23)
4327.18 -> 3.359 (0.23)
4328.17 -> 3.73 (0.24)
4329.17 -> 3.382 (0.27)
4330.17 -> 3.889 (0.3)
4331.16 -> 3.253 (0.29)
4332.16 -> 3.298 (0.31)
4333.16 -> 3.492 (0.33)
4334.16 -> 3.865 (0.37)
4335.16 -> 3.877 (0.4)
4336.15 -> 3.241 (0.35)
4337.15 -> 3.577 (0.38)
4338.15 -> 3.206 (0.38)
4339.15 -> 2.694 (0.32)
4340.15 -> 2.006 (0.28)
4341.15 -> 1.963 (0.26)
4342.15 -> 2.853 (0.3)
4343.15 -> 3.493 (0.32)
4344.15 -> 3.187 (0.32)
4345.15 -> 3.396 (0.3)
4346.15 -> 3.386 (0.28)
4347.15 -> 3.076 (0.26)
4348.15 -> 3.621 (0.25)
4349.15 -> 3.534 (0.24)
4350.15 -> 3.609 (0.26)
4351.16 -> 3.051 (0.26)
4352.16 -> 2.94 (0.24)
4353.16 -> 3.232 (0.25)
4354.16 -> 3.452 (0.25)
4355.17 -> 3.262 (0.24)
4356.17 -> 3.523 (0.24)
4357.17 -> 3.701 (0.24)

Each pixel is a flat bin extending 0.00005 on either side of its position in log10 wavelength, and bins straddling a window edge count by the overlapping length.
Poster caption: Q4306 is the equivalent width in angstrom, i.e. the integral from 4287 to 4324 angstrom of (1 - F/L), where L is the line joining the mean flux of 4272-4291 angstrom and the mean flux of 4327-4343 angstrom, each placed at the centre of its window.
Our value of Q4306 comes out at 2.8 angstrom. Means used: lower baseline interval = 3.27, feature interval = 3.01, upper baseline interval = 3.23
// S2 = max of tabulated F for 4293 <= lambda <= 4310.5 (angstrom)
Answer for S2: 3.583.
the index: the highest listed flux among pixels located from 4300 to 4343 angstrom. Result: 4.251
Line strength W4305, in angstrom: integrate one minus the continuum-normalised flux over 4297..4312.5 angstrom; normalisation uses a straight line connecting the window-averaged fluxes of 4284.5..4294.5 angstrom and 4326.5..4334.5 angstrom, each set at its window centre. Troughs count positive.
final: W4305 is 3.7 angstrom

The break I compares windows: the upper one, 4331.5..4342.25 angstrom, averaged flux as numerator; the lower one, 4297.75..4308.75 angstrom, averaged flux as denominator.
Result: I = 1.24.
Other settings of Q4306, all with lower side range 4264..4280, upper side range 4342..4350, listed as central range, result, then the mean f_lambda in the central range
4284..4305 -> 2.4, 2.99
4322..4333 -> 0.4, 3.24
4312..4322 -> -0.4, 3.51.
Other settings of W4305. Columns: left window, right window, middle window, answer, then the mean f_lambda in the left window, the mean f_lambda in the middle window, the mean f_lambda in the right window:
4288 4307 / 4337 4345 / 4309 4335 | -4.0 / 2.86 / 3.3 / 2.86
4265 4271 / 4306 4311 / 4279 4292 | -0.7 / 3.53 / 3.24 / 2.48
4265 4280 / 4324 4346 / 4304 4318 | 1.6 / 3.37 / 2.88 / 3.19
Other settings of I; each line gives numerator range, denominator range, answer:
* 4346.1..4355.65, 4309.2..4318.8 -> 1.04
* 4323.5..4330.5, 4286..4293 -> 1.01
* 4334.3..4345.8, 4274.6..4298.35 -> 0.94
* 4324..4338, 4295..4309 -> 1.27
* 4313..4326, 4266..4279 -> 1.01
